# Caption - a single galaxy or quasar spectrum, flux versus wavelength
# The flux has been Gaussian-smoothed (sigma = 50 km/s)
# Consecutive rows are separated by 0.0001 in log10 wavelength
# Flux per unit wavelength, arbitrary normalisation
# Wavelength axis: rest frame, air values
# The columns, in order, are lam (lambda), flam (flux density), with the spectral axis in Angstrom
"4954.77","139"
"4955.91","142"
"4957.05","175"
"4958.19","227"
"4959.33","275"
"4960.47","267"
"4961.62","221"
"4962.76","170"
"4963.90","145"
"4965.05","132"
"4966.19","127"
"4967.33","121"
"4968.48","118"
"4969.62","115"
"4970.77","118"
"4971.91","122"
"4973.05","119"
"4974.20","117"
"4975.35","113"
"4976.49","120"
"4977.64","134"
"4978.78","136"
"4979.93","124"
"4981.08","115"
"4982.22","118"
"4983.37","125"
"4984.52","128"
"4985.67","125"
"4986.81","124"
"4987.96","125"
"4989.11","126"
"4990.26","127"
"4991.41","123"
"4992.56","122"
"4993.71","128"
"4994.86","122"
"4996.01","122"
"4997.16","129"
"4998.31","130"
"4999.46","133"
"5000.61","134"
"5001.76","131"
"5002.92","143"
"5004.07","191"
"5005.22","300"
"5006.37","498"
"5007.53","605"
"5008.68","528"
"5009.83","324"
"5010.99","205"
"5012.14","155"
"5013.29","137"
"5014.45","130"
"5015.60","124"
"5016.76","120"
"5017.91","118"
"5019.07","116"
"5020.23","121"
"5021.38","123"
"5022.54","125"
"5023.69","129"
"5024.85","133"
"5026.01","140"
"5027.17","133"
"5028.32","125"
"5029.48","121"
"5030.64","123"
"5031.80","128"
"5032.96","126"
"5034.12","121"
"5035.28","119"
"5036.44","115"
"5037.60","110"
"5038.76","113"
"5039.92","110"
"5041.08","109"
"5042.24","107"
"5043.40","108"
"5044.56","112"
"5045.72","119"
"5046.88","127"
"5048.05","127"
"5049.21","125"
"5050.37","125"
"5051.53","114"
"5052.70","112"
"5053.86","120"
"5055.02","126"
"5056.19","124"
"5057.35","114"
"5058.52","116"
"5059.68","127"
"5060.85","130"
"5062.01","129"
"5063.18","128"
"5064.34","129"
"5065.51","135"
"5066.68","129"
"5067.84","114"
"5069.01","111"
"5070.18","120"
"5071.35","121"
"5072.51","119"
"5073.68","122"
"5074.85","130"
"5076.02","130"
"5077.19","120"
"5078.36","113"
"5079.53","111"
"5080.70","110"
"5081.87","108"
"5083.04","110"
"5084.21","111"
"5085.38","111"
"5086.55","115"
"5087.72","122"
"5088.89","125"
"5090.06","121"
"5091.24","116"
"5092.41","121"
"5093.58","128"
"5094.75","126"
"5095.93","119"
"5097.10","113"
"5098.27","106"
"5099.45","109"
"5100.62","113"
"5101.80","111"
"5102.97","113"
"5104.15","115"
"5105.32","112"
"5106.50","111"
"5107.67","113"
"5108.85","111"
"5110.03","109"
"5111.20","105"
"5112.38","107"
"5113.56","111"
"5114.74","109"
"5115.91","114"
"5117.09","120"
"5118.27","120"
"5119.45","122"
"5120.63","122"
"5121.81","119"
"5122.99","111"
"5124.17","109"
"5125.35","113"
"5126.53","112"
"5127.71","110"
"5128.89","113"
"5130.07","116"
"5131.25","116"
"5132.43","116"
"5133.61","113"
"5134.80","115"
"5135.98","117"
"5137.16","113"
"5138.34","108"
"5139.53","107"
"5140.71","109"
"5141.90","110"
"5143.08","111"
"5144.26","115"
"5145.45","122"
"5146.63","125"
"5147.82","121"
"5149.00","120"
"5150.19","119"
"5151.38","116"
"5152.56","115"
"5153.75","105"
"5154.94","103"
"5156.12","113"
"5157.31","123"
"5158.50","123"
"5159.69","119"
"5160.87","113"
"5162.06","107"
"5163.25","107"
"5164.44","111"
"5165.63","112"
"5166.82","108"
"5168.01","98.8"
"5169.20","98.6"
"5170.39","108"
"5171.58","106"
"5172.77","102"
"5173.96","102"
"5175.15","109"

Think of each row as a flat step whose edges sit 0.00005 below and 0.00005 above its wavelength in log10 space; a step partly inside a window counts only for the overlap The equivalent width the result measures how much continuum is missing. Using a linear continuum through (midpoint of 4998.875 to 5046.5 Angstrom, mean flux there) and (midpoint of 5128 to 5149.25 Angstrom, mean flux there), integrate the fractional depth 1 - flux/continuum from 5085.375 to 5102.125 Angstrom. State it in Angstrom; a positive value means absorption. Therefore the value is 2.2 Angstrom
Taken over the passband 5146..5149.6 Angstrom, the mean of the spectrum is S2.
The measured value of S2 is 122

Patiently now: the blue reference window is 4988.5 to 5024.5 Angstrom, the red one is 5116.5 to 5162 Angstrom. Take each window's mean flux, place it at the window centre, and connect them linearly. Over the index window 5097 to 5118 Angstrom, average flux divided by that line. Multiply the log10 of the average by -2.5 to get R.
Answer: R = 0.18 mag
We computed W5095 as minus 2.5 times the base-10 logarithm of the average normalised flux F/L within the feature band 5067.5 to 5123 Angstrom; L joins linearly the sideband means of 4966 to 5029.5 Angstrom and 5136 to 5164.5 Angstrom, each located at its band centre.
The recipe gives 0.13 mag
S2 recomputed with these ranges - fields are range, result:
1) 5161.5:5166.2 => 109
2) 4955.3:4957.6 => 158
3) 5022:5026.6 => 132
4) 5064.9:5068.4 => 126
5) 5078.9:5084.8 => 110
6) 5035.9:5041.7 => 111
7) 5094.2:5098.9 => 116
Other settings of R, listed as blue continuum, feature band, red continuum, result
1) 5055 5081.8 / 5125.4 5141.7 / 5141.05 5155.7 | 0.035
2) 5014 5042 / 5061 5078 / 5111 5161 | -0.045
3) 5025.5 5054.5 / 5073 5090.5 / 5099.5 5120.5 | -0.016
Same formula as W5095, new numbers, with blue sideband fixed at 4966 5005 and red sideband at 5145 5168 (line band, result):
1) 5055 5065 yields -0.022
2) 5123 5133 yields 0.034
